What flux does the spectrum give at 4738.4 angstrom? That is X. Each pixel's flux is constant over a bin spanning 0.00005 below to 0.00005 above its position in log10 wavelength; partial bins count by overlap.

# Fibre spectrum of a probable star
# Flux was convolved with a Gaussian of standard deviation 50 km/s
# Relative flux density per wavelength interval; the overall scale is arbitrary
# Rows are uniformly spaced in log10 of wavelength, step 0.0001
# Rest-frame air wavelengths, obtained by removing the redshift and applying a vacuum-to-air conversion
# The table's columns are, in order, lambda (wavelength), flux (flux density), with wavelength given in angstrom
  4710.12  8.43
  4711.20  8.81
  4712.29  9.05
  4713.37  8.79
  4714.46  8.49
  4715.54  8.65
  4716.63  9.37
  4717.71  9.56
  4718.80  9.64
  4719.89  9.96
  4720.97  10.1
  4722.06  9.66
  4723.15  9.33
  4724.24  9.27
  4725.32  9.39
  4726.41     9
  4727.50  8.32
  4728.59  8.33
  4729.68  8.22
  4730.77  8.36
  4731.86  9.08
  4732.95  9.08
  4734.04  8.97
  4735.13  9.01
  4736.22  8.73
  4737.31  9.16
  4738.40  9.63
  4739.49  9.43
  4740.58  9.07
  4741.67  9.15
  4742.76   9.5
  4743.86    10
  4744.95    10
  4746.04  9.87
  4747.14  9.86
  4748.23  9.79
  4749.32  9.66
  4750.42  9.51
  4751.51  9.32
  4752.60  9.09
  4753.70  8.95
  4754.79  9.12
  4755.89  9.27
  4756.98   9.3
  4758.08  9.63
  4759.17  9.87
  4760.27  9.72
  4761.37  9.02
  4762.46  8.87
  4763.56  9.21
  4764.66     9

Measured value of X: 9.63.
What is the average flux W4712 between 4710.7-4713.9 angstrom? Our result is 8.88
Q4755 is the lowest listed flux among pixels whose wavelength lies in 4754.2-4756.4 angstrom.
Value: 9.12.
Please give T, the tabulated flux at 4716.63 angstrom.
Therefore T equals 9.37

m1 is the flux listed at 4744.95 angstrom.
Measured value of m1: 10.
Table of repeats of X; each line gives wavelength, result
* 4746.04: 9.87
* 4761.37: 9.02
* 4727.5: 8.32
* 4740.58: 9.07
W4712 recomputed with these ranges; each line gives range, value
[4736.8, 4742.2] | 9.3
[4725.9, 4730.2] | 8.46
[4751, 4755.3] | 9.13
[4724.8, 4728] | 8.9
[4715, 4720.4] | 9.43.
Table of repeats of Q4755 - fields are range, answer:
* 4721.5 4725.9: 9.27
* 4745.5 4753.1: 9.09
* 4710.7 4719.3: 8.49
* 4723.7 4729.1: 8.32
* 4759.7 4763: 8.87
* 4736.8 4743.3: 9.07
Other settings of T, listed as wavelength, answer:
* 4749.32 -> 9.66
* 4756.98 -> 9.3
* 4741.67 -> 9.15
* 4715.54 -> 8.65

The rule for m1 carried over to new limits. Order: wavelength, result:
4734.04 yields 8.97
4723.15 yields 9.33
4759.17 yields 9.87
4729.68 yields 8.22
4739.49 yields 9.43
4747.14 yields 9.86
